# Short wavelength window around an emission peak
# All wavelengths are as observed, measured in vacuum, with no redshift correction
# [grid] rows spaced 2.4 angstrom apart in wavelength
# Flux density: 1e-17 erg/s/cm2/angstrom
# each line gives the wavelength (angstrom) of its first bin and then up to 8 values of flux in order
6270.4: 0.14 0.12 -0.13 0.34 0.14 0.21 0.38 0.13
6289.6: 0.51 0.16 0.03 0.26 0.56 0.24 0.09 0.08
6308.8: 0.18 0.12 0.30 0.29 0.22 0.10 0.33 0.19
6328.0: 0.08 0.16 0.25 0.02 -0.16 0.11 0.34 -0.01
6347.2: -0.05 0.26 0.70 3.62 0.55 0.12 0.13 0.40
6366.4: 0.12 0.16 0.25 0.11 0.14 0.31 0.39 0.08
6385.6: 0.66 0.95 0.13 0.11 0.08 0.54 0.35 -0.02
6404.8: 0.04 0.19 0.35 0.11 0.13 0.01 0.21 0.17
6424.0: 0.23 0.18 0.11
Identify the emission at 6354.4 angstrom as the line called H-gamma 4340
